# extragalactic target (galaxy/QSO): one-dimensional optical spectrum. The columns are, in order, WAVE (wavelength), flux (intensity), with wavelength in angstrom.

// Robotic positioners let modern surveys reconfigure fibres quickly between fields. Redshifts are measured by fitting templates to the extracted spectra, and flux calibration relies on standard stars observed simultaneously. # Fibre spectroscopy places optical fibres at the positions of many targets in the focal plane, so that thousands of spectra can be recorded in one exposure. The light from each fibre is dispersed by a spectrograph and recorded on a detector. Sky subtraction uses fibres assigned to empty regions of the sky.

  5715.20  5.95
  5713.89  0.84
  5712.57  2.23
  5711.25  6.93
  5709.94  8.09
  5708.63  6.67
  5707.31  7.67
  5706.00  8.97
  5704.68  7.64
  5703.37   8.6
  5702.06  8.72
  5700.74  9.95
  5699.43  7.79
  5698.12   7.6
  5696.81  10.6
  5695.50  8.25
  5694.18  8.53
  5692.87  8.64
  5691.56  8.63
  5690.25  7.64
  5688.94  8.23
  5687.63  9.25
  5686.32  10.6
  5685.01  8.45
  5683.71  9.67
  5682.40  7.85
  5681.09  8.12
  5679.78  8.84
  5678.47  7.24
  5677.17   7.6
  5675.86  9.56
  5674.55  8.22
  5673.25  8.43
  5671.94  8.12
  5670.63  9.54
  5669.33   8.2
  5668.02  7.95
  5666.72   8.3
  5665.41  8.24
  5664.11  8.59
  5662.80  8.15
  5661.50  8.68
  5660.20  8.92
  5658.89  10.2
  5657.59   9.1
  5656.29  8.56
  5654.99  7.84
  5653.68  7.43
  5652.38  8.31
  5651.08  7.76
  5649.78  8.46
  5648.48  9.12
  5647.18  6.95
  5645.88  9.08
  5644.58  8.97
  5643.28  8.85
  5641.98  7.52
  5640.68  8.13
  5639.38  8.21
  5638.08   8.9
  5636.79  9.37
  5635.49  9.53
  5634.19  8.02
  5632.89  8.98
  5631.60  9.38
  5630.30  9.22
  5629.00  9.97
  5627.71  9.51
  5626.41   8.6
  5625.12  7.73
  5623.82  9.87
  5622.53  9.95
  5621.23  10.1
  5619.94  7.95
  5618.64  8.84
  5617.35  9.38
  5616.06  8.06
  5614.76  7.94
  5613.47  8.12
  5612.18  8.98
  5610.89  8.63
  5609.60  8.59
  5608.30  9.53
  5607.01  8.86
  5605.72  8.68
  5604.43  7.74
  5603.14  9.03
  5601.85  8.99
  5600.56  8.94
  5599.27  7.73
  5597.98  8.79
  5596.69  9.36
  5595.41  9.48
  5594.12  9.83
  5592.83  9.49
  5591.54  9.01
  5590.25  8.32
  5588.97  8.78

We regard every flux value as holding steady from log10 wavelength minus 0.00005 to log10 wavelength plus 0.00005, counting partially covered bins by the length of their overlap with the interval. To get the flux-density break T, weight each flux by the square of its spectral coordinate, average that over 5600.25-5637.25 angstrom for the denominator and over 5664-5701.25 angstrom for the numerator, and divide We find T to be 1.0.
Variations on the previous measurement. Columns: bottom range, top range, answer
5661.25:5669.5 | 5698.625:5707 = 1.05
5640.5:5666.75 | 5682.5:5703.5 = 1.06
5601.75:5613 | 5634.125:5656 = 0.97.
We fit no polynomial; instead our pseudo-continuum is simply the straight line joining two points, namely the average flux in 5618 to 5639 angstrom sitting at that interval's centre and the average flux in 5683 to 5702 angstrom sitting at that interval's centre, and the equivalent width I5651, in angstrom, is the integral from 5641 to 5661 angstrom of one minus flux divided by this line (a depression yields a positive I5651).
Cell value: 1.2 angstrom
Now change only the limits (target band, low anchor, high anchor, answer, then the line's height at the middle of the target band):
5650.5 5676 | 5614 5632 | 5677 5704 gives 0.9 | 8.79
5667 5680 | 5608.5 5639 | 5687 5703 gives 0.6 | 8.74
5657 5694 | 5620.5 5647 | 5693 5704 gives 0.9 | 8.82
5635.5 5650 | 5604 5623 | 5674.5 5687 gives 0.3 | 8.7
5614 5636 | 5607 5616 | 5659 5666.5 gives -1.0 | 8.61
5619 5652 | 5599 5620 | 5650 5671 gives -1.0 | 8.54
